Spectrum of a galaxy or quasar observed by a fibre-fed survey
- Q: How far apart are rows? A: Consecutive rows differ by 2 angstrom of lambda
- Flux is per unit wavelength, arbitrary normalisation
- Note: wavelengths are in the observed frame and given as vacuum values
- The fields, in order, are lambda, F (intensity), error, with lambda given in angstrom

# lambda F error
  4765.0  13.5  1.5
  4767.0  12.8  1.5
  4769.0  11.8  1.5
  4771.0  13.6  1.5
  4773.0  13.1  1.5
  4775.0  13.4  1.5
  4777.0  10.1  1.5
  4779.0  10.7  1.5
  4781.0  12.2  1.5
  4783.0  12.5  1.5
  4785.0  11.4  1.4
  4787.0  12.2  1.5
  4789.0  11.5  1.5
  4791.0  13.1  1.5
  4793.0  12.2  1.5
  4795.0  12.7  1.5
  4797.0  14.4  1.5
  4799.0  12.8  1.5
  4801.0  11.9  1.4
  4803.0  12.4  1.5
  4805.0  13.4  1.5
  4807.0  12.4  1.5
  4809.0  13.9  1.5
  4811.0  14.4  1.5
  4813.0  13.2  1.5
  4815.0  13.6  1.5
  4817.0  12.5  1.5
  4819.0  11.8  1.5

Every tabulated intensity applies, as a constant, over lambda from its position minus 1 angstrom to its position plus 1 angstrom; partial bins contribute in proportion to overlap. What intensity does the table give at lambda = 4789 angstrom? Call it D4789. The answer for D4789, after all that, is 11.5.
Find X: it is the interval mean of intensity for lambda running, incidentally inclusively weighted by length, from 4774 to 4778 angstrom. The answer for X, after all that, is 11.8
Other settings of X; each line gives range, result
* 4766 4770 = 12.3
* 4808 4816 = 13.8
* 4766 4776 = 12.9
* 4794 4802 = 12.9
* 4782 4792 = 12.1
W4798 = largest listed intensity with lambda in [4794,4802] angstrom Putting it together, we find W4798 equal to 14.4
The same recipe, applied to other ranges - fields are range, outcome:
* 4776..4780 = 10.7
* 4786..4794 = 13.1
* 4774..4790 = 13.4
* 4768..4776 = 13.6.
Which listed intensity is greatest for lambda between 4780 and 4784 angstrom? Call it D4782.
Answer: 12.5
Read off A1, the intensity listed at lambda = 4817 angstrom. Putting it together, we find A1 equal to 12.5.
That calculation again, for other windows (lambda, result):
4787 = 12.2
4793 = 12.2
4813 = 13.2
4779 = 10.7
